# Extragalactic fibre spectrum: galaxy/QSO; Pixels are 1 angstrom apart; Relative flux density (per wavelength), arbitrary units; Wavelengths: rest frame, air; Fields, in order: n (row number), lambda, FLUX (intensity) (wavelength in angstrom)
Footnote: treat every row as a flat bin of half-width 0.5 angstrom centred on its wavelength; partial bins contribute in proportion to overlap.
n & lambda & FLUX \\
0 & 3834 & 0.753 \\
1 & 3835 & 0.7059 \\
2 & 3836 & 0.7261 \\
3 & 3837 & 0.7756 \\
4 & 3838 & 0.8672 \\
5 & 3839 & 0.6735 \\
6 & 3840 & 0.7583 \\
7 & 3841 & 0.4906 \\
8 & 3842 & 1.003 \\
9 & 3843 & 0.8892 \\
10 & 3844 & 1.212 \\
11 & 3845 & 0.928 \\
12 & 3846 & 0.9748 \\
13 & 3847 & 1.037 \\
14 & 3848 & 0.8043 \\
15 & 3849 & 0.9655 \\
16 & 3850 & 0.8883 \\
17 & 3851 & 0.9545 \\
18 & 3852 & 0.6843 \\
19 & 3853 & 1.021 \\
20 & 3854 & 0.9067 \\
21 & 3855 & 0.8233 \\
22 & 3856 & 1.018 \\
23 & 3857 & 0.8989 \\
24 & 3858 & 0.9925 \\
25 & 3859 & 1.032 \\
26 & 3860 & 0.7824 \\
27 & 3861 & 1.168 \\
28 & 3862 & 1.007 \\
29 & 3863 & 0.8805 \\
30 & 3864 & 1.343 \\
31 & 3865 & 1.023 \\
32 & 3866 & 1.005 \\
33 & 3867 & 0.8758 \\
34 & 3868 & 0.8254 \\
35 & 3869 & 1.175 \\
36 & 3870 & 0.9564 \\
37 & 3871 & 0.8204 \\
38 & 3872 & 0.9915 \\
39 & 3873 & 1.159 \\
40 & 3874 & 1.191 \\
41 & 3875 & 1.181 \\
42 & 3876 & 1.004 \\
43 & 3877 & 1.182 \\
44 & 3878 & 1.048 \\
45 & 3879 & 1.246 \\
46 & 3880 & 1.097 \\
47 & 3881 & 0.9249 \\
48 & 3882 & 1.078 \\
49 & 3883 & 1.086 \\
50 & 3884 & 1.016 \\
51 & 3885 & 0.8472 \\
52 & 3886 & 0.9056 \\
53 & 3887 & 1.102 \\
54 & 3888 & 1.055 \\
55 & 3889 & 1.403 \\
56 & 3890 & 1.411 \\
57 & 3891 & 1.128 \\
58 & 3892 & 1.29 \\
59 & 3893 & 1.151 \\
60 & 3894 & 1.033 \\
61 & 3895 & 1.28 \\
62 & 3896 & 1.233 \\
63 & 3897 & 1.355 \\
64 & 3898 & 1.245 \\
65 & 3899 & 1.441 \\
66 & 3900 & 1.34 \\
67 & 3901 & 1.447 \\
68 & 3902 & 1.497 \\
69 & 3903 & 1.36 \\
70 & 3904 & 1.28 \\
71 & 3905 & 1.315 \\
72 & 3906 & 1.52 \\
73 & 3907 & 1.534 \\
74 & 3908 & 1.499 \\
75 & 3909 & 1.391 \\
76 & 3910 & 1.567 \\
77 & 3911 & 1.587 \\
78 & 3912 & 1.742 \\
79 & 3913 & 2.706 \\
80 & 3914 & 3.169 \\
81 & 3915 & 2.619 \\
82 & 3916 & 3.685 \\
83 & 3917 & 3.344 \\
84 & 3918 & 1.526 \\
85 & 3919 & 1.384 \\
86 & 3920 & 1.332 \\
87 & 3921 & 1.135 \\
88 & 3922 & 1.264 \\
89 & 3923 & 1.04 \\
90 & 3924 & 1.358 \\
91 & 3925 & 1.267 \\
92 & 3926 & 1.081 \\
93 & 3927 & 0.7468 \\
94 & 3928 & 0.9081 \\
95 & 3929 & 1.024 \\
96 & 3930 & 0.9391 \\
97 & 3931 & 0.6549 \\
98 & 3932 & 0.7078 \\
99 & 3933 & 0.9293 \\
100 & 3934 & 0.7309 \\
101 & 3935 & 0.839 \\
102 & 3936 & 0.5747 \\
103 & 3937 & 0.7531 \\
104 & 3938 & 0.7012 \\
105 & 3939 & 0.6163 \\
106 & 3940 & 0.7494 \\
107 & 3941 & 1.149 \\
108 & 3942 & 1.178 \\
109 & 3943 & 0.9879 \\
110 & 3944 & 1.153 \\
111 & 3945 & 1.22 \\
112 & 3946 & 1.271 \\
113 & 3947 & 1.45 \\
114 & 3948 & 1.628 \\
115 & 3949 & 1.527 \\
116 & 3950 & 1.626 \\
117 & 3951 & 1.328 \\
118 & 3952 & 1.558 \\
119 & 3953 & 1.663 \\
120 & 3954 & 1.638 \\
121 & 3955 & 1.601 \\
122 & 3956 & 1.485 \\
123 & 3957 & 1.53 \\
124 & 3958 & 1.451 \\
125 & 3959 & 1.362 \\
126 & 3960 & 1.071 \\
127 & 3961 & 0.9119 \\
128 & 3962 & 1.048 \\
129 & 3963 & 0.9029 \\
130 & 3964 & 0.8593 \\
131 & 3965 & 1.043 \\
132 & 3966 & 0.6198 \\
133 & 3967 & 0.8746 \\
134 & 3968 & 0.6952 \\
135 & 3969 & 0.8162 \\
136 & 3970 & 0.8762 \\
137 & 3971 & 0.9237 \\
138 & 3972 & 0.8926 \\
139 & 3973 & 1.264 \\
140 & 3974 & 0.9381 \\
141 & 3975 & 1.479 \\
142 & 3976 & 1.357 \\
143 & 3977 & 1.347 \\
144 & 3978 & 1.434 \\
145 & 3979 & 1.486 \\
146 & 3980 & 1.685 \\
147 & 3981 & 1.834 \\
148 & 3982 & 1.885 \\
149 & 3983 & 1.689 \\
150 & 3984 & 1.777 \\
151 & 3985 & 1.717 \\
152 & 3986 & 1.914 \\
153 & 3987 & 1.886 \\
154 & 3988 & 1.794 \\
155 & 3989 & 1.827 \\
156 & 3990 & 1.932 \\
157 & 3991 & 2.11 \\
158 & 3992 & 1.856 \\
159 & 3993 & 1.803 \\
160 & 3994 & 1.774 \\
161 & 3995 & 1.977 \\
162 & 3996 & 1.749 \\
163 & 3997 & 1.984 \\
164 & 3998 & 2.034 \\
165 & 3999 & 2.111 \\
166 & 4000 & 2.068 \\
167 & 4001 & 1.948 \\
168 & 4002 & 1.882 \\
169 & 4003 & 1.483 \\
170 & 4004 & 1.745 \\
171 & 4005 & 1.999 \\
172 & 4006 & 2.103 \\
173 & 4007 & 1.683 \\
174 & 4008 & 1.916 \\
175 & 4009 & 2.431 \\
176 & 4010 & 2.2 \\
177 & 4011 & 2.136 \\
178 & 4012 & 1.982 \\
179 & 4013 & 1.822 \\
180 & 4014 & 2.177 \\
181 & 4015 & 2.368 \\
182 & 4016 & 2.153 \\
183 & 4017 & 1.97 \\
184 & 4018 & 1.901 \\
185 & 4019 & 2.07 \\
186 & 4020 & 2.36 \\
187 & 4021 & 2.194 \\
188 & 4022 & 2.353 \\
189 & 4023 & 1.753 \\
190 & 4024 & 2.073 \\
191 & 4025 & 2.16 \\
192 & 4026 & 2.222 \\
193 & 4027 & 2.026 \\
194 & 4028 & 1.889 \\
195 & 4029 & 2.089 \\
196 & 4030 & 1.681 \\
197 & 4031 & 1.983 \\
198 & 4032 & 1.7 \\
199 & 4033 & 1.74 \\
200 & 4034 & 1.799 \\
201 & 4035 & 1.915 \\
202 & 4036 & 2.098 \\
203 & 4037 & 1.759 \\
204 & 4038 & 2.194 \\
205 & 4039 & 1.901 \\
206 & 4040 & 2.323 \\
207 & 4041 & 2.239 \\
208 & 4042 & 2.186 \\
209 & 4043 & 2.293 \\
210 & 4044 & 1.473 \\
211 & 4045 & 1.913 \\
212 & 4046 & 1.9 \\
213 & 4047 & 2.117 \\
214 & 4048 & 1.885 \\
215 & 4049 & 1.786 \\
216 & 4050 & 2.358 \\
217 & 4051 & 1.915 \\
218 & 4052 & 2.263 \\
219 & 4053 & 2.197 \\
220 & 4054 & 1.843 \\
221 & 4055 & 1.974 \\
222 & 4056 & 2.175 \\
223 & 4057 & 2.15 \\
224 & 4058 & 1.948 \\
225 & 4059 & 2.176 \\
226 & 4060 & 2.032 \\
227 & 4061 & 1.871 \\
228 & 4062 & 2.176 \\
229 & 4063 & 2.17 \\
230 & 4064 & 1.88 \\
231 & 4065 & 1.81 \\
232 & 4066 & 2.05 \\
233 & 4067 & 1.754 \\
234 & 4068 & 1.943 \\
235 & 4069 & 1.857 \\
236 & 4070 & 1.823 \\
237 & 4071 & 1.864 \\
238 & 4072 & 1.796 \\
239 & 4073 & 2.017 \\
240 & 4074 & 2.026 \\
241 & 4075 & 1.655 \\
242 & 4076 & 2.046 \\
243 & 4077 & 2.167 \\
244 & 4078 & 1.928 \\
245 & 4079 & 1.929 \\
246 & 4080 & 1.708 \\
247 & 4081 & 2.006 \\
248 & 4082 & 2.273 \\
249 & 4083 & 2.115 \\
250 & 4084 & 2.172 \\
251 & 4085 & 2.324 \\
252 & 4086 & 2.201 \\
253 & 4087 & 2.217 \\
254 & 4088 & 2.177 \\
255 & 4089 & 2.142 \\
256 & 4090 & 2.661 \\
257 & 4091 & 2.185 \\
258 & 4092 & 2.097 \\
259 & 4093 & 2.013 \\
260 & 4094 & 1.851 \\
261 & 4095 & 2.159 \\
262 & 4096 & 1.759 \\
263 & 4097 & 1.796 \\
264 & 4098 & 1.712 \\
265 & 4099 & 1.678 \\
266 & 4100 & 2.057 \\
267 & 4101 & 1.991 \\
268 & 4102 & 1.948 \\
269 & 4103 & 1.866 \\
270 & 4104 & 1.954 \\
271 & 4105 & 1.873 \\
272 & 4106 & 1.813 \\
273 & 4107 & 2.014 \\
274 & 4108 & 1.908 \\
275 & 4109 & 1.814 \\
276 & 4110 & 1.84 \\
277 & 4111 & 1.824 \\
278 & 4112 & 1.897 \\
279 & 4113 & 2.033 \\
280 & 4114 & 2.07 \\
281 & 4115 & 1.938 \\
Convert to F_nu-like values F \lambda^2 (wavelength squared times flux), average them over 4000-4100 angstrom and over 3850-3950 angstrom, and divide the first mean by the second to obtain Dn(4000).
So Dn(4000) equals 1.8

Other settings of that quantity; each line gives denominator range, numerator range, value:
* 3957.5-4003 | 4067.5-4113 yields 1.40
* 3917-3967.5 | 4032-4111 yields 1.85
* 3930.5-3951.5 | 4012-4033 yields 2.05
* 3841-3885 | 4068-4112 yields 2.23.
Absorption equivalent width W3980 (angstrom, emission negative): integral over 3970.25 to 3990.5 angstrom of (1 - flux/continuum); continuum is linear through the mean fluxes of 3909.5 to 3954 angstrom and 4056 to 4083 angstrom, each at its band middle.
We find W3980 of 0.6 angstrom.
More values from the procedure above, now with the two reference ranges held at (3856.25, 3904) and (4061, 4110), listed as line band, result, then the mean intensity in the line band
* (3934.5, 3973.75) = 8.4 angstrom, 1.12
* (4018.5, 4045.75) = -4.0 angstrom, 2.01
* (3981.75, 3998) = -2.9 angstrom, 1.86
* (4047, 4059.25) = -1.4 angstrom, 2.06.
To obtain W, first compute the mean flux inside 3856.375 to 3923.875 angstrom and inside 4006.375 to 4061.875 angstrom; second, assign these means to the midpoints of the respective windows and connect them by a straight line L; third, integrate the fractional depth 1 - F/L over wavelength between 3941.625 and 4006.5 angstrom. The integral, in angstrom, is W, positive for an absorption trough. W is 9.5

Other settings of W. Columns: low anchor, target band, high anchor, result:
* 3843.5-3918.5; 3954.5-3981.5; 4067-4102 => 6.94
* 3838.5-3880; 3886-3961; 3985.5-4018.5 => 2.07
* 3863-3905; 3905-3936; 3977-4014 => -2.80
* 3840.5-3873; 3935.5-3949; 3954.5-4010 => 3.09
